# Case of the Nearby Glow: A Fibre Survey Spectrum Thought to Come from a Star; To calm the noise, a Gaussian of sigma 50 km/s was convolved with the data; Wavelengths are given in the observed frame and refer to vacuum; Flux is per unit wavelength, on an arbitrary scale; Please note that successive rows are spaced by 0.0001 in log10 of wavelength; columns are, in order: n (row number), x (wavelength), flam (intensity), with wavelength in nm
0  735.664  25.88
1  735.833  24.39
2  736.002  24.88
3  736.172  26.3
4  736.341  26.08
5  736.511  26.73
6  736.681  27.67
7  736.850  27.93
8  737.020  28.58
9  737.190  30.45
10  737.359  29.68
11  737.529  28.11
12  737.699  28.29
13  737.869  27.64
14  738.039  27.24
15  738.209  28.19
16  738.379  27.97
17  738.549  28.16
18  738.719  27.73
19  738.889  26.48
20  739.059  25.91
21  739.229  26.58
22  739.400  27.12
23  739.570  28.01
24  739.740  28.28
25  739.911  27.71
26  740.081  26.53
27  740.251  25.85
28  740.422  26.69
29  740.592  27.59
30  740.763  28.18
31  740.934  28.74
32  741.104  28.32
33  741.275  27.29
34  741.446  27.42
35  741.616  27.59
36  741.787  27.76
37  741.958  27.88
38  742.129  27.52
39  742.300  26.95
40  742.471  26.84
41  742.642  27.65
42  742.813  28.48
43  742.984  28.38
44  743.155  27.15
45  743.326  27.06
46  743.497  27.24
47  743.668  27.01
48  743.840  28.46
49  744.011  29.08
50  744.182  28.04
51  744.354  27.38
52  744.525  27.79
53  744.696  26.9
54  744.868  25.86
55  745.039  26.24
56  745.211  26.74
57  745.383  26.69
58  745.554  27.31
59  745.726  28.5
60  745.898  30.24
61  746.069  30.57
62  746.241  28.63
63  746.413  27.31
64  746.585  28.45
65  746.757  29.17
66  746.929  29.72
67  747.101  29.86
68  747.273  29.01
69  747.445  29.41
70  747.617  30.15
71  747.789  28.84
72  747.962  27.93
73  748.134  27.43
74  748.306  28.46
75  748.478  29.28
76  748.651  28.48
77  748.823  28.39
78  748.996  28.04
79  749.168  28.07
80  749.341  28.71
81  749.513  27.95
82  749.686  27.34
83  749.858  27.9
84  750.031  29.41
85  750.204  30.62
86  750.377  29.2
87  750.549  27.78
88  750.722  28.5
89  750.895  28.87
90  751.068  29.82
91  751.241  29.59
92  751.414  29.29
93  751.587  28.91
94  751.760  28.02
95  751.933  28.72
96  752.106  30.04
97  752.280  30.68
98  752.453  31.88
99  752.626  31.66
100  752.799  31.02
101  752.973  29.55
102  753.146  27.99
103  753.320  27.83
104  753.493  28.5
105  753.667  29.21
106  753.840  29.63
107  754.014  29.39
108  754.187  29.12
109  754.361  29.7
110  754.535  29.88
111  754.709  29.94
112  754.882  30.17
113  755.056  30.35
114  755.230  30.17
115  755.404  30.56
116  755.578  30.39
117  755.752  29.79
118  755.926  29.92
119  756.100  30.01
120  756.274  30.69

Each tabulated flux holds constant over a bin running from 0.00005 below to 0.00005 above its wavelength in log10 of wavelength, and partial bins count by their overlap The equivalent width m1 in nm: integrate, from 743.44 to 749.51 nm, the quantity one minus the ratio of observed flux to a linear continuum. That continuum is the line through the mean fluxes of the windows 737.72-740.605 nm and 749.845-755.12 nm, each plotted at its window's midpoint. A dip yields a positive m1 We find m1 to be 0.05 nm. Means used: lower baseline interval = 27.3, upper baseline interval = 29.5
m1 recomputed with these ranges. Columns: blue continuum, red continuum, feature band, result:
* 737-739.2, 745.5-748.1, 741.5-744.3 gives 0.08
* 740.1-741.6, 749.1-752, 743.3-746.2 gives 0.03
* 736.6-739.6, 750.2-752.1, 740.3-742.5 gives 0.04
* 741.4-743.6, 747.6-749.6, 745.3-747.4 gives -0.05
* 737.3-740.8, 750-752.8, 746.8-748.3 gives 0.00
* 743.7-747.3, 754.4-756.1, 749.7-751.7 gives 0.01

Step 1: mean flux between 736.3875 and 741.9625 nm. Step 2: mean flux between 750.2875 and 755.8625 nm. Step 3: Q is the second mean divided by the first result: 1.07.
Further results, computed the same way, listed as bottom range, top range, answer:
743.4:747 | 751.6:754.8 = 1.06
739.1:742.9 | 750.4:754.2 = 1.07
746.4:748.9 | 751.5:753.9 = 1.02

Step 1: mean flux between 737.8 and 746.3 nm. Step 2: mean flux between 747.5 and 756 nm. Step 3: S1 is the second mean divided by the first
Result 1.06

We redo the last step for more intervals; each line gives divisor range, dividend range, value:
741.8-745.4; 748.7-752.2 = 1.05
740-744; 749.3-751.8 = 1.05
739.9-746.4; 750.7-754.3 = 1.07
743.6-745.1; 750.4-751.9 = 1.05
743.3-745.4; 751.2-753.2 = 1.09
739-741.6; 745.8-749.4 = 1.05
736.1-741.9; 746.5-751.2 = 1.04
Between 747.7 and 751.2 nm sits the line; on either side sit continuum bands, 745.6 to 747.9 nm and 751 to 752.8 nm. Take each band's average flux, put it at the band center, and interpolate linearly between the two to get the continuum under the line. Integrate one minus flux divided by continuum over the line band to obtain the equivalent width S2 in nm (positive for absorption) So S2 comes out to 0.118 nm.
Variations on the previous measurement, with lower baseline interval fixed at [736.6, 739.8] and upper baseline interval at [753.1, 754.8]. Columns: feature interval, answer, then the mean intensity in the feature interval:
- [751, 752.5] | -0.03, 29.6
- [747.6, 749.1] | 0.01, 28.5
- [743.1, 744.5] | 0.03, 27.7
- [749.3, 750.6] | 0.01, 28.7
